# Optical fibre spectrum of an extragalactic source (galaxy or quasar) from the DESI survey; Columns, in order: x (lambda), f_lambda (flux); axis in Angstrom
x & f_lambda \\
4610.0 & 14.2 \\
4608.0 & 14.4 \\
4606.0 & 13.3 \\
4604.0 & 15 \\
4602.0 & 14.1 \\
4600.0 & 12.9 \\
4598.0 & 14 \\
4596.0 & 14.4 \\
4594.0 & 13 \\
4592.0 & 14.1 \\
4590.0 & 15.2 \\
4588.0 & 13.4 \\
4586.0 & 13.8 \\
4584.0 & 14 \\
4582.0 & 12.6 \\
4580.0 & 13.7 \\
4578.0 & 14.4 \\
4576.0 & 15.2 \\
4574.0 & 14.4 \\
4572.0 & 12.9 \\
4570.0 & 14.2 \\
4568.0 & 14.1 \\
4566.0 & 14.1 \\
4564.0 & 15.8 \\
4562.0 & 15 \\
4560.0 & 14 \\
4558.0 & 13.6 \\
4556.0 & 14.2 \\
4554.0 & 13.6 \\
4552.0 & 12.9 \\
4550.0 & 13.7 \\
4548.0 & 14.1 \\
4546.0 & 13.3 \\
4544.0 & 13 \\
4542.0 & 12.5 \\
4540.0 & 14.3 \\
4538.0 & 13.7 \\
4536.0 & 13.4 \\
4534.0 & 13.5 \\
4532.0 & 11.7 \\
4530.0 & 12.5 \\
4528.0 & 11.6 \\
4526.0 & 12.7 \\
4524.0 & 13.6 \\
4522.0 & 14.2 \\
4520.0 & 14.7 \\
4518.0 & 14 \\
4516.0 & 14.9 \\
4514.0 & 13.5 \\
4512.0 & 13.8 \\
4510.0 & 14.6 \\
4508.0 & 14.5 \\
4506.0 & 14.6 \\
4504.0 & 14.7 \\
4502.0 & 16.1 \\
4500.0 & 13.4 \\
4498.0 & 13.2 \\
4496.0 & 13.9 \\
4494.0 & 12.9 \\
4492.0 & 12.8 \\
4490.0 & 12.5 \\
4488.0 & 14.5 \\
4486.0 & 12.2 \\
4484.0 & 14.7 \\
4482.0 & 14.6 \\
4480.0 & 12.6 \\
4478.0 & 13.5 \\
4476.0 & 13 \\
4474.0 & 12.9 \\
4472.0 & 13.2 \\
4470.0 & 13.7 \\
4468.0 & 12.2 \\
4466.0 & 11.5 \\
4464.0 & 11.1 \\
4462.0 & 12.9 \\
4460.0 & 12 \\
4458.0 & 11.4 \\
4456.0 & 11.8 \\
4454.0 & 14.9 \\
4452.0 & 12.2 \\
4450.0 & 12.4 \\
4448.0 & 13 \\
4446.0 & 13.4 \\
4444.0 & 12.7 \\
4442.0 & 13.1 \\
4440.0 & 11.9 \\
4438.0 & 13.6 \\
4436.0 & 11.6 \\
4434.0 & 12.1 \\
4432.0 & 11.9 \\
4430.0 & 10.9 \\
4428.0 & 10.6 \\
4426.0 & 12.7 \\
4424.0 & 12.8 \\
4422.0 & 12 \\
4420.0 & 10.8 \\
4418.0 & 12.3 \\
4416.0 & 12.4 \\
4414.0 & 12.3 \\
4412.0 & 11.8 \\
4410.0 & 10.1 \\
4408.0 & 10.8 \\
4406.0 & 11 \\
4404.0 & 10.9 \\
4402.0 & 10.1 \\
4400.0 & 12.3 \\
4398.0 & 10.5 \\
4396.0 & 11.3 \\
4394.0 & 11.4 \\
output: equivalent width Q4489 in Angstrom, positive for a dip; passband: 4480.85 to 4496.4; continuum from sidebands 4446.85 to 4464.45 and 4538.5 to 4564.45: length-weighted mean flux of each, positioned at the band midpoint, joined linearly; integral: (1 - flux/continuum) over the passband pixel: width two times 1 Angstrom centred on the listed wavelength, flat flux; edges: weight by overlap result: -0.68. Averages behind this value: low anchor 12.5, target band 13.5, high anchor 13.8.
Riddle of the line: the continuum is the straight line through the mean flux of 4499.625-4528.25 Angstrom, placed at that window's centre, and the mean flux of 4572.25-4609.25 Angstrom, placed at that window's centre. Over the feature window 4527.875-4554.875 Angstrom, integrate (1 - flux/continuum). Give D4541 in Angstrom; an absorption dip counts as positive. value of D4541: 1.73 Angstrom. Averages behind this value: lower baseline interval 14.1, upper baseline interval 14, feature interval 13.2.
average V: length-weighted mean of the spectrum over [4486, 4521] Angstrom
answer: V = 14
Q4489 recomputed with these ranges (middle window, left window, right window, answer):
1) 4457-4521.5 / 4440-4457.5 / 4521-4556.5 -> -2.11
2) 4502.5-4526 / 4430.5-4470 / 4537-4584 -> -1.75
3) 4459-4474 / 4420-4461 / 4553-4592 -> 0.31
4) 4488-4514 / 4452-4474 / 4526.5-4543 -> -2.51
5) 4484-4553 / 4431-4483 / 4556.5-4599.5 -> -1.11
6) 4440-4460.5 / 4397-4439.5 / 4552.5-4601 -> -0.99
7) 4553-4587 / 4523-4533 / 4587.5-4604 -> -1.83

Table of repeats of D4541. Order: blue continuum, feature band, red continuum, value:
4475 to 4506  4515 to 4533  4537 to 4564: 0.5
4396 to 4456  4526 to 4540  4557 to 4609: 0.6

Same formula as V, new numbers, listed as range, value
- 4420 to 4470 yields 12.3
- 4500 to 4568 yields 13.8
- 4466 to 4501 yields 13.2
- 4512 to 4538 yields 13.4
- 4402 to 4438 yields 11.6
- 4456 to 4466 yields 11.8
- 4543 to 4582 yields 14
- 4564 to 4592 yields 14.1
